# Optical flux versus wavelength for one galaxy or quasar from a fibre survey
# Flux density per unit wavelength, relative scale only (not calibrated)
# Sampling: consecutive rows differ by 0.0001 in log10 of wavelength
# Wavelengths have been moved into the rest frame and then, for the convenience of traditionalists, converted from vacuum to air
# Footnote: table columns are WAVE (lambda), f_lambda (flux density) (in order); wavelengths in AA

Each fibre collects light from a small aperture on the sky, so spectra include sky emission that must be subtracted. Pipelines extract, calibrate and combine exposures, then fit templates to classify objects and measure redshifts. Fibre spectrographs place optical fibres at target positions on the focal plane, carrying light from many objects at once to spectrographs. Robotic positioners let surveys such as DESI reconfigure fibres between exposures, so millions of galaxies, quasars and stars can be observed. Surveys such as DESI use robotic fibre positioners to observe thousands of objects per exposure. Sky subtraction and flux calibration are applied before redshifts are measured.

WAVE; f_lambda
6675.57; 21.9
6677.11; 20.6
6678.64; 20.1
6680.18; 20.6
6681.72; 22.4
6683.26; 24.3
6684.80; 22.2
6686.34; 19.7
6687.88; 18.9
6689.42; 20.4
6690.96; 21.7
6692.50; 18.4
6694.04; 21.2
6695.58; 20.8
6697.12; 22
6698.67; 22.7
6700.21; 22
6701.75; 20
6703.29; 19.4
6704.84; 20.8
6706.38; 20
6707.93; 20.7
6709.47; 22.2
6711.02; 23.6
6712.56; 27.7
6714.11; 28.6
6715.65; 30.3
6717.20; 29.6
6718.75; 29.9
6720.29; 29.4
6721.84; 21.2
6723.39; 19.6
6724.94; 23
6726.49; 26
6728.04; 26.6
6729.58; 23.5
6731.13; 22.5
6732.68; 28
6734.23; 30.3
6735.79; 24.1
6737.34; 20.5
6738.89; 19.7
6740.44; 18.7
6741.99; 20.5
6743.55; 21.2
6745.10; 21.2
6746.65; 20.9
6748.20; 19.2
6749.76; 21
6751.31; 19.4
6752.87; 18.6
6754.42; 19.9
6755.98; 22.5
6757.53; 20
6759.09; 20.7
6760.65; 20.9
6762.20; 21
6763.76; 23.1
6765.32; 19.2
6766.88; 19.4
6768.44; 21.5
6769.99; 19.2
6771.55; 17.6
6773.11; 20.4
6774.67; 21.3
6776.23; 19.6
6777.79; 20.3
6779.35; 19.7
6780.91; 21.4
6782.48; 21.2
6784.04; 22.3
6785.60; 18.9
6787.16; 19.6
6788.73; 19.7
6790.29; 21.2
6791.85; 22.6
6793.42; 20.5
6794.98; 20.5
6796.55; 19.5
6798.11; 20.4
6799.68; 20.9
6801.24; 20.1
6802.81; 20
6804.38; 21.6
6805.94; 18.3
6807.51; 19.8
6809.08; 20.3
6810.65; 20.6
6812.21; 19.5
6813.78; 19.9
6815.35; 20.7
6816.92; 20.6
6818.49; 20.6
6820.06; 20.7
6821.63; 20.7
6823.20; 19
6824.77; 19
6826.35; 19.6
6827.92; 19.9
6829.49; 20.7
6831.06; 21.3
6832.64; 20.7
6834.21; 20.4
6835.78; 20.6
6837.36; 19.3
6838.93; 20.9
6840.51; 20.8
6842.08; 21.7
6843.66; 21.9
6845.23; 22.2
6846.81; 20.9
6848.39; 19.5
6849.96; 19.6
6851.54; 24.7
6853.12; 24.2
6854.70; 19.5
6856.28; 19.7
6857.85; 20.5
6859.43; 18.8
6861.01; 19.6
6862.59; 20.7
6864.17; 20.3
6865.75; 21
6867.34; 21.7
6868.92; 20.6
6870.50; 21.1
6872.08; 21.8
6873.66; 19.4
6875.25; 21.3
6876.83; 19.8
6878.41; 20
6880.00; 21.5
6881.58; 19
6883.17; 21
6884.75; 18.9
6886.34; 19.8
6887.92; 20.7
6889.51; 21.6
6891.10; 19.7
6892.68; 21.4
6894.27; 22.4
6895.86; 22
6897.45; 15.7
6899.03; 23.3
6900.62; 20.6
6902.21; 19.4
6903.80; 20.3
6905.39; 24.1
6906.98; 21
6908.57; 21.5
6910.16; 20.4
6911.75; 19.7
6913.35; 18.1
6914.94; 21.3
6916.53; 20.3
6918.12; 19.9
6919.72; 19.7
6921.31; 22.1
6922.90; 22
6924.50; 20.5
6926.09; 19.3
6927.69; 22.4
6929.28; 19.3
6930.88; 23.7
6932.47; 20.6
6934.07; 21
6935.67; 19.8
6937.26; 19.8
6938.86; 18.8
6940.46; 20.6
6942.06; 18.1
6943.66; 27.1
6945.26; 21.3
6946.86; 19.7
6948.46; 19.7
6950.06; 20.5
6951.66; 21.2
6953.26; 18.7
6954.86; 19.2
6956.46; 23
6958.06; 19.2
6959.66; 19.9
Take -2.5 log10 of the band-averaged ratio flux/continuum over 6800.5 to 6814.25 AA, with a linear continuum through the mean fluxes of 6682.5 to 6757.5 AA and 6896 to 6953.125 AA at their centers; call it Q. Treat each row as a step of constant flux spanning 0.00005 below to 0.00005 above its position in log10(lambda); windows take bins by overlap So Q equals 0.090 mag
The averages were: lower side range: 22.6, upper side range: 20.6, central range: 20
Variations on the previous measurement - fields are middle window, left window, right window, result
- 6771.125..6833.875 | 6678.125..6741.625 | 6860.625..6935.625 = 0.08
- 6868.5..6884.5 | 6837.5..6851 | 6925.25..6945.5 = 0.02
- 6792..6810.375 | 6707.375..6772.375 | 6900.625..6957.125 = 0.09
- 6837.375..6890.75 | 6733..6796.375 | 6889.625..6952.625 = 0.00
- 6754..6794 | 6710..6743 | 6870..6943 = 0.16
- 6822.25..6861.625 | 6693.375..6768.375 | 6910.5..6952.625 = 0.05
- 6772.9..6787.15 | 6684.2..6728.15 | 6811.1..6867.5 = 0.06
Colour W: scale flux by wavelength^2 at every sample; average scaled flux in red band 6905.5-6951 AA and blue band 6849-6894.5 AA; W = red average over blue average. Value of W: 1.02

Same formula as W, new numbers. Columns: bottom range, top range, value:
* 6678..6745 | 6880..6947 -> 0.96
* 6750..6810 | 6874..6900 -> 1.04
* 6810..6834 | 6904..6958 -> 1.06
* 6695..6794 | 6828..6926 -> 0.98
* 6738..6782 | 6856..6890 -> 1.04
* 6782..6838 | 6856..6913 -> 1.03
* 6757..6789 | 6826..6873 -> 1.05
